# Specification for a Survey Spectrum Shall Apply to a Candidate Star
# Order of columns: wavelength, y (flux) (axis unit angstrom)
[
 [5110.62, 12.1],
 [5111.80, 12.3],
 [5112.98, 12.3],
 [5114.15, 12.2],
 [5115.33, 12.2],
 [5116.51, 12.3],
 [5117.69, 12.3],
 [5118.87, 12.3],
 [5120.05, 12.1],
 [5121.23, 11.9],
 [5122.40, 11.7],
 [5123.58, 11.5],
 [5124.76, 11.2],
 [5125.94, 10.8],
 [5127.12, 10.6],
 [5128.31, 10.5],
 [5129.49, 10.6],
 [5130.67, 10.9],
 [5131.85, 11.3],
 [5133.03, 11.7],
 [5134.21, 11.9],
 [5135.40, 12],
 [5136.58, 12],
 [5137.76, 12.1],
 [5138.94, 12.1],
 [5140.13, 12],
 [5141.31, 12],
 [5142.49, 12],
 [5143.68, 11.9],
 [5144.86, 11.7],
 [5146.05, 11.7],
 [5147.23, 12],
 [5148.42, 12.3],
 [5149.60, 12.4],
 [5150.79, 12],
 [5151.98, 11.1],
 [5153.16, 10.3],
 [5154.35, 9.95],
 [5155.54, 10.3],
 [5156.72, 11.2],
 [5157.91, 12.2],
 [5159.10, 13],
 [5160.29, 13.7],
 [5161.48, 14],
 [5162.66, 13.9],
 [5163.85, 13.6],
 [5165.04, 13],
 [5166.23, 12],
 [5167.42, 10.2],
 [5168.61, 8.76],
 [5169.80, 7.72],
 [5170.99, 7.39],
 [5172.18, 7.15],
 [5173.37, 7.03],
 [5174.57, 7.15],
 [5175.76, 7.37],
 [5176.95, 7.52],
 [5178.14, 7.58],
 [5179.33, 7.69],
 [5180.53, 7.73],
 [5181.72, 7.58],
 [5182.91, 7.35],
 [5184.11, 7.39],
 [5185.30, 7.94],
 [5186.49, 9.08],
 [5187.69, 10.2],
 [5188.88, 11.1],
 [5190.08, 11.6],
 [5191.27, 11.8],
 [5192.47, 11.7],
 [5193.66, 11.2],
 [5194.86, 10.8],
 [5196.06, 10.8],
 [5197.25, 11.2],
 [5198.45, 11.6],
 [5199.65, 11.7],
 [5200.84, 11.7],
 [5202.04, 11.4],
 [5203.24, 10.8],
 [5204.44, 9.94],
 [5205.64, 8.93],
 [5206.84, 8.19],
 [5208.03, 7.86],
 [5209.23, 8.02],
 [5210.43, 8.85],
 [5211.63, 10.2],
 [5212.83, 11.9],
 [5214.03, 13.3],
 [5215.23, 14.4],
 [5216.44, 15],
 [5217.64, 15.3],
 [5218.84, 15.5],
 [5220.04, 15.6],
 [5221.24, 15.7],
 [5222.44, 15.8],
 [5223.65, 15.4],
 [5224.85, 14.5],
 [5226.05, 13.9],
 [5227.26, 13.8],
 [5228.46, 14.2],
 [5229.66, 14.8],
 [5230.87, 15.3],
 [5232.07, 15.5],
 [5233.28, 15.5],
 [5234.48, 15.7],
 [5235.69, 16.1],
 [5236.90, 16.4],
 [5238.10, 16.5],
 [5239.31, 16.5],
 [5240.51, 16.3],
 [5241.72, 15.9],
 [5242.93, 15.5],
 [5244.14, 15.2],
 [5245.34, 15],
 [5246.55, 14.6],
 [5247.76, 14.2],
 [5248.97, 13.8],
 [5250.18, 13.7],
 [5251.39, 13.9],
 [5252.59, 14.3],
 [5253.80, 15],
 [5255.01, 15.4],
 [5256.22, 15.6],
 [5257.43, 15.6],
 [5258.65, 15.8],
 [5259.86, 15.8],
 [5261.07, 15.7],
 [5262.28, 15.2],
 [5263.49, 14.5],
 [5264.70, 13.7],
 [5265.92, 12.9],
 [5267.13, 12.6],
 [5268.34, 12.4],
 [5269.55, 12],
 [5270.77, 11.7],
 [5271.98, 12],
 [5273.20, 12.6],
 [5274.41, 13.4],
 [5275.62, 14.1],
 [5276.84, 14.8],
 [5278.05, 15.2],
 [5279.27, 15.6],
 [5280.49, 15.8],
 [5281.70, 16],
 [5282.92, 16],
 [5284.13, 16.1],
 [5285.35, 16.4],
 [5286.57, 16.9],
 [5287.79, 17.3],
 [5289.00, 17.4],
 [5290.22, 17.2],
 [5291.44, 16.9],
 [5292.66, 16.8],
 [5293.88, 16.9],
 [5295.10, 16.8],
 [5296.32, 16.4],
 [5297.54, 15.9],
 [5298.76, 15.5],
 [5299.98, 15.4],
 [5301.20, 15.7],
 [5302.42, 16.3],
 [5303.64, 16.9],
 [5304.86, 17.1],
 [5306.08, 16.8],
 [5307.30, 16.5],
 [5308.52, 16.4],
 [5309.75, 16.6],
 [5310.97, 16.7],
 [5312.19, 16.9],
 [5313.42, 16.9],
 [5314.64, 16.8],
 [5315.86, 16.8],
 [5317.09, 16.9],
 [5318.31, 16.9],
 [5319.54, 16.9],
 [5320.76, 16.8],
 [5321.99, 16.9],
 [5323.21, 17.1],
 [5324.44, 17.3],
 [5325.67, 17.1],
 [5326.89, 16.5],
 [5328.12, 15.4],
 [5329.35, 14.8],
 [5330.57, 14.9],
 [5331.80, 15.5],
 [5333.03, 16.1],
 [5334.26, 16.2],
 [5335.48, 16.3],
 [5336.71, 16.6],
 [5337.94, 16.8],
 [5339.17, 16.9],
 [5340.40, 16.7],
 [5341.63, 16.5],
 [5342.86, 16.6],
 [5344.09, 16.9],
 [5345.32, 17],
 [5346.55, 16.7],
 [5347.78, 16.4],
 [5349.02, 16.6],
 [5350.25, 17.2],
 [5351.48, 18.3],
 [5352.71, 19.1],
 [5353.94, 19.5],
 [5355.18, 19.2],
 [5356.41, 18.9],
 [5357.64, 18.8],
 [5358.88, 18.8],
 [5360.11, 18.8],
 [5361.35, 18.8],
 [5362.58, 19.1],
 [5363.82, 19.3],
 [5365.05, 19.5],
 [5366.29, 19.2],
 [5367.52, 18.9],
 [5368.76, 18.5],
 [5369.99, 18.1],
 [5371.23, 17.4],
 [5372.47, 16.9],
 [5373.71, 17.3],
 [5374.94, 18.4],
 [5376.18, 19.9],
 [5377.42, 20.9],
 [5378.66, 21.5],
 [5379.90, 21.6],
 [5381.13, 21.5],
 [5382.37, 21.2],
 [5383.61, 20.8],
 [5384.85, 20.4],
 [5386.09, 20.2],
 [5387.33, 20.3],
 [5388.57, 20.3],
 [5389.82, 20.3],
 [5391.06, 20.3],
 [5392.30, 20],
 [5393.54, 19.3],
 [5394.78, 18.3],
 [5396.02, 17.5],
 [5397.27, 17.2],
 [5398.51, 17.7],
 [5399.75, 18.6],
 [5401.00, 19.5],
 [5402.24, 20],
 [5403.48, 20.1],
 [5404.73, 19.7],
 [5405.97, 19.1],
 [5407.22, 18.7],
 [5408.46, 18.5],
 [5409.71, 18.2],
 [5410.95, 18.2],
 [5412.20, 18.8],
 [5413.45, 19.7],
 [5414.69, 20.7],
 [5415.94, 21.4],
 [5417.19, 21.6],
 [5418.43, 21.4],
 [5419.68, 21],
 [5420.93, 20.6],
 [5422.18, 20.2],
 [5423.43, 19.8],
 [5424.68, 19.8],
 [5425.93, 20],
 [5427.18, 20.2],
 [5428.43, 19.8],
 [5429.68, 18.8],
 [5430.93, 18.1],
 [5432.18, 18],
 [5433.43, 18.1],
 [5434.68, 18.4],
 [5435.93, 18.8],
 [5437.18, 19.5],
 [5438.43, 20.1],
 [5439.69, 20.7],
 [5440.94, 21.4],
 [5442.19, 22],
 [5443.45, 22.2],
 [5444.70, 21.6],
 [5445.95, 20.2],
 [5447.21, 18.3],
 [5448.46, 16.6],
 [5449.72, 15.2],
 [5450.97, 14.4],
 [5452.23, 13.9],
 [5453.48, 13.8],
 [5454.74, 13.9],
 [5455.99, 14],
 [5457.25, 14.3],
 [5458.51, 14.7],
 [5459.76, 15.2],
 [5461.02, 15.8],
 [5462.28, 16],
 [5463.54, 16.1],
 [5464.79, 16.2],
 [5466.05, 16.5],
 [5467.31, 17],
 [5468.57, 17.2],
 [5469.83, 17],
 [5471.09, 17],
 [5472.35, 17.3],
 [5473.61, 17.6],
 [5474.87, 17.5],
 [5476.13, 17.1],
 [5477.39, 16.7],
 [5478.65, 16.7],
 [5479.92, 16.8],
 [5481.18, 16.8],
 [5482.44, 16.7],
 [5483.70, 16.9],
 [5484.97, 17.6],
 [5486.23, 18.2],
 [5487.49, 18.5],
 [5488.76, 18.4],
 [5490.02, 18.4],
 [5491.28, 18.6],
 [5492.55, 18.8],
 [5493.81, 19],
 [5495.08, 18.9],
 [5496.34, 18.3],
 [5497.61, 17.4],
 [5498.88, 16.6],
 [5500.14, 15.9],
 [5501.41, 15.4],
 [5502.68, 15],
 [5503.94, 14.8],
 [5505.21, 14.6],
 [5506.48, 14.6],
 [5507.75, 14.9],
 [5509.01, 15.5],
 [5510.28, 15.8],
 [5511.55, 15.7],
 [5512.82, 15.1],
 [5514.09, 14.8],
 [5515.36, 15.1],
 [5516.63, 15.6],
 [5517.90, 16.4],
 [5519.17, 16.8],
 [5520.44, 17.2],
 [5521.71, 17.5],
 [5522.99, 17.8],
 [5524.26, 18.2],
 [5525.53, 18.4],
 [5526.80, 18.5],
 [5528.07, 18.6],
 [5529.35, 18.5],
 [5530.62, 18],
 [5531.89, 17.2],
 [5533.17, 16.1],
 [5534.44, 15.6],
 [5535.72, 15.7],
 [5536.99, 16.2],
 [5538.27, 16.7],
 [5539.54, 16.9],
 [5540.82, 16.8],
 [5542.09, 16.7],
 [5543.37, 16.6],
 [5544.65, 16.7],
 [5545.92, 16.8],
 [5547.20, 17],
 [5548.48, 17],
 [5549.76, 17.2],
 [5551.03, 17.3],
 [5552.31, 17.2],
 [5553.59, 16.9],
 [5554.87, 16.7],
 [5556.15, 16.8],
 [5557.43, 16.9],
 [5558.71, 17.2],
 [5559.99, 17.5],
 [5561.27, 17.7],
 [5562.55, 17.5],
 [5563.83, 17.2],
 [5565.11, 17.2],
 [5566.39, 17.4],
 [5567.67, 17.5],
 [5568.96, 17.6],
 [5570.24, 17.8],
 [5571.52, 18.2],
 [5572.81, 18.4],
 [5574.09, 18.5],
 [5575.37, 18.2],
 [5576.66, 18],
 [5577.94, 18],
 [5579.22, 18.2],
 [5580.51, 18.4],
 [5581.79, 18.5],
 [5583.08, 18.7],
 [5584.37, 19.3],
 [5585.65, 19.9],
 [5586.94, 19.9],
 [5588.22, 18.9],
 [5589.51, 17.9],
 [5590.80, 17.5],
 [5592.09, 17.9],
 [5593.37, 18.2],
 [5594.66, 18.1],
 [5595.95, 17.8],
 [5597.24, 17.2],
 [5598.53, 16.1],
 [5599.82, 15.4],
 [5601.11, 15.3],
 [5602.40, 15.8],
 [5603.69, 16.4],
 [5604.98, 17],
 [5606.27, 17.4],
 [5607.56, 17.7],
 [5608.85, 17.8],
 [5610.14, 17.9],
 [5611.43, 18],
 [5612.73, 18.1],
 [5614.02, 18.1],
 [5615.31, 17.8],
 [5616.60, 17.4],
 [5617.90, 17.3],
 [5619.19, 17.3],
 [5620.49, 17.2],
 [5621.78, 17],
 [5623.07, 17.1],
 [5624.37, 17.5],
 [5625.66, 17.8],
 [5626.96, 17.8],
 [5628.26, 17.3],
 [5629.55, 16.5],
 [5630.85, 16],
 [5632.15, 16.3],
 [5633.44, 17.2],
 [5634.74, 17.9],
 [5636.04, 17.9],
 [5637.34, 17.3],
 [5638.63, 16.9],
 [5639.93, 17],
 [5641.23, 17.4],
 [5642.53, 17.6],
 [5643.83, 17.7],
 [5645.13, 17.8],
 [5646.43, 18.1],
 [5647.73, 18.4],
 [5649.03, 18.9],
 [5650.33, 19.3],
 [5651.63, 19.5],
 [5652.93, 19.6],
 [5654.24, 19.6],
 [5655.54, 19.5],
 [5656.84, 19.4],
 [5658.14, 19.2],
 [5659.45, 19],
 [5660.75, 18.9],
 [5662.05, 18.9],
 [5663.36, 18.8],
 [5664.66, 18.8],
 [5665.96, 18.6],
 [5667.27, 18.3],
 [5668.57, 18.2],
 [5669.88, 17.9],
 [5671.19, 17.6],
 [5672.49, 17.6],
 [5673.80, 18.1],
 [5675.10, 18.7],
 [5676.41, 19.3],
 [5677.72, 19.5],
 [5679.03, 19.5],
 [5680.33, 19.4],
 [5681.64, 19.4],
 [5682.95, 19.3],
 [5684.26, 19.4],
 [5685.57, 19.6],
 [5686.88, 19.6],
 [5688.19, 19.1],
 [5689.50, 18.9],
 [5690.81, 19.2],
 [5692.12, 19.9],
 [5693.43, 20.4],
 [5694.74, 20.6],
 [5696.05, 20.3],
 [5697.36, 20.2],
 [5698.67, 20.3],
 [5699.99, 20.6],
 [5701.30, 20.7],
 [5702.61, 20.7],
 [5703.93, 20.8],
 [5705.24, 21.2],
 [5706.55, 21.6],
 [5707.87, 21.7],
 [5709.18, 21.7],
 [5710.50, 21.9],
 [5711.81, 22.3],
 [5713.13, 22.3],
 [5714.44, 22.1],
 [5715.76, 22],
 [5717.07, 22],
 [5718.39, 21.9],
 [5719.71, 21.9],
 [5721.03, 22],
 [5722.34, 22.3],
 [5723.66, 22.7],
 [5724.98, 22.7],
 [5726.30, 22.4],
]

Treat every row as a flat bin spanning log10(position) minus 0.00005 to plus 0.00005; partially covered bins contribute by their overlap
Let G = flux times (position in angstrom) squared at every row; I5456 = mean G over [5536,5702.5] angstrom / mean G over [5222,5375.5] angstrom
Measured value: 1.3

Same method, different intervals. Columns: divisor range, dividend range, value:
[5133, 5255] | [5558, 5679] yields 1.74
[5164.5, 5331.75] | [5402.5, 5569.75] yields 1.39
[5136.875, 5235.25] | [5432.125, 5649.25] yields 1.72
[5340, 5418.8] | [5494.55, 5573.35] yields 0.94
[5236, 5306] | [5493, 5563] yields 1.21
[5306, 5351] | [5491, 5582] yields 1.11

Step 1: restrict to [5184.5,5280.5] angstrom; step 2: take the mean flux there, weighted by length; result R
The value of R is 13.4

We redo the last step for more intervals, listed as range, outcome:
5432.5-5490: 17.3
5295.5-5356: 16.7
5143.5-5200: 10.4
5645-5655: 19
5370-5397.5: 19.6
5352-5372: 18.9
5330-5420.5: 18.7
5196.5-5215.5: 10.6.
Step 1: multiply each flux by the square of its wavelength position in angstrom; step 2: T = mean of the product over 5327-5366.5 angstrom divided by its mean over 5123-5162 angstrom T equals 1.6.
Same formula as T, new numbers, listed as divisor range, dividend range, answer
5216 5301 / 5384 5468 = 1.31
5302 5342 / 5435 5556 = 1.10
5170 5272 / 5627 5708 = 1.78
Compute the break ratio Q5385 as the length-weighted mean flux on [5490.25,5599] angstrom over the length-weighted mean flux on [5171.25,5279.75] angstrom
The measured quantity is 1.36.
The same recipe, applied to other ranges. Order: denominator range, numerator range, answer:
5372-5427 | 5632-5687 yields 0.94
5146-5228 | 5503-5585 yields 1.54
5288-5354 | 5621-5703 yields 1.12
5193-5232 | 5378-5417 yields 1.58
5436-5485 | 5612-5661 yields 1.04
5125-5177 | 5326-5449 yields 1.71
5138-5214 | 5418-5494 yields 1.72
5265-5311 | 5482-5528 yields 1.09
